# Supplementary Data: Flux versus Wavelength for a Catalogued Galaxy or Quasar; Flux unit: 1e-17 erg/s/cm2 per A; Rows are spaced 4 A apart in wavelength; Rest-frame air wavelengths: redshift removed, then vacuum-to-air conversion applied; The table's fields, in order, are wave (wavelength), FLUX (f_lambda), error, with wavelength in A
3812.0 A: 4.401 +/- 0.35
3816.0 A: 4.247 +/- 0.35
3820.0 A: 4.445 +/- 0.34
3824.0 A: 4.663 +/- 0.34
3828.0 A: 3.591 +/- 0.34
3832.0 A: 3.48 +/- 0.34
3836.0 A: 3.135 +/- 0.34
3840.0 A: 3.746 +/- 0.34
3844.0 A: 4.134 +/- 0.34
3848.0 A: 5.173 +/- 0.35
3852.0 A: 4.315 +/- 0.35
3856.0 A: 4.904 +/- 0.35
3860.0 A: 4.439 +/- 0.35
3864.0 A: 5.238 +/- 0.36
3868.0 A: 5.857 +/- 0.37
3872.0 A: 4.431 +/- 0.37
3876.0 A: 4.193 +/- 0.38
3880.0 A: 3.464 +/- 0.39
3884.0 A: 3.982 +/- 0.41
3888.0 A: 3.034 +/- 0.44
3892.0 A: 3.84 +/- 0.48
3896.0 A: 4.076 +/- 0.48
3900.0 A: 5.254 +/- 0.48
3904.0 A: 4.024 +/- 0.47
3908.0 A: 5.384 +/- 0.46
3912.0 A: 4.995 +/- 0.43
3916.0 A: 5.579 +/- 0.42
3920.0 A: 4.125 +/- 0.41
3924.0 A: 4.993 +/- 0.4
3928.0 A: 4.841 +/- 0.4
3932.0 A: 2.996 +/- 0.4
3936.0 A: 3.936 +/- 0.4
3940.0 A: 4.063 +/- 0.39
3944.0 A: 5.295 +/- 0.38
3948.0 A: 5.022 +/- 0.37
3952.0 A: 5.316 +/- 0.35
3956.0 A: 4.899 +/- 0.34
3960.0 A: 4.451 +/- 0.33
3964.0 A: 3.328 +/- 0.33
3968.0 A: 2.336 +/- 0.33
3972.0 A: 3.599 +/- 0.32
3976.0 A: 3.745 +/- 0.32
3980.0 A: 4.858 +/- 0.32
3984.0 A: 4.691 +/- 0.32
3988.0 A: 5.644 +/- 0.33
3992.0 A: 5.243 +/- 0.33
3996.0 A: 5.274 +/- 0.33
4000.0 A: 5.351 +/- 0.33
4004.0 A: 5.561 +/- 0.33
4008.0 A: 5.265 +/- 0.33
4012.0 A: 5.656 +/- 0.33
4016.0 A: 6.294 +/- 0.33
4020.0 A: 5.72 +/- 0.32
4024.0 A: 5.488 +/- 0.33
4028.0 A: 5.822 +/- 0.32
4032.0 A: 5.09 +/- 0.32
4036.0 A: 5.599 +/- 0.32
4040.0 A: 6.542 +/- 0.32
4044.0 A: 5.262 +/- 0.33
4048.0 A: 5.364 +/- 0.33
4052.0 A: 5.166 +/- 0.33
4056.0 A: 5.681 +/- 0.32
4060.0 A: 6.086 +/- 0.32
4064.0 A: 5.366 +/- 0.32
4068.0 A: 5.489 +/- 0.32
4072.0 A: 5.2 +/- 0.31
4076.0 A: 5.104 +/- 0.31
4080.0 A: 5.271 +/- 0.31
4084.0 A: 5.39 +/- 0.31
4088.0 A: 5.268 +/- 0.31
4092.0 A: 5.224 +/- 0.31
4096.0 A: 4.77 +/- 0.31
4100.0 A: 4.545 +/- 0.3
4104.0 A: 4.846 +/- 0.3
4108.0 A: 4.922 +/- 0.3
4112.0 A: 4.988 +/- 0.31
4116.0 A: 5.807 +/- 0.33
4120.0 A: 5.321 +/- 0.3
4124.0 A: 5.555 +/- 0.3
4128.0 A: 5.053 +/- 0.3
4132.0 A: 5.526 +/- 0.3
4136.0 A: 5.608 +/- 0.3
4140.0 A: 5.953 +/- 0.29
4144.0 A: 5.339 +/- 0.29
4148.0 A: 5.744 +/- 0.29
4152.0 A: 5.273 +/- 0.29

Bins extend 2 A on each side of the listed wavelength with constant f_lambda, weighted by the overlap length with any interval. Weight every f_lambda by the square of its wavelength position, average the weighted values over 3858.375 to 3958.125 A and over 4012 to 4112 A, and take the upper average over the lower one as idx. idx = 1.28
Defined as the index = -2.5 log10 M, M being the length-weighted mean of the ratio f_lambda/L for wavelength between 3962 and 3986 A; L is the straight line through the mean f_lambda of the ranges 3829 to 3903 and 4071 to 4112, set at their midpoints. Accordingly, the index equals 0.23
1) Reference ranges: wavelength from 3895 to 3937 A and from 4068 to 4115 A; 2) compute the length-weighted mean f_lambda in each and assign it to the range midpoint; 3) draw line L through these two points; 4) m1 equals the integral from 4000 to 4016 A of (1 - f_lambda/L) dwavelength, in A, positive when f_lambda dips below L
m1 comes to -2.4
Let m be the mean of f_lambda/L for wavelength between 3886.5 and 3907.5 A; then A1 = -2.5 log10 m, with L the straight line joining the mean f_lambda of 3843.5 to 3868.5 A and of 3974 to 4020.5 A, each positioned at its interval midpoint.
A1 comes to 0.19 mag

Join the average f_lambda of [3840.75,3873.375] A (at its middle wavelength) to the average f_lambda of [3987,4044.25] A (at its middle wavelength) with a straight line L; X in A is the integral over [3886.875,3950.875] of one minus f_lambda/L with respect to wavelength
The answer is 7.5 A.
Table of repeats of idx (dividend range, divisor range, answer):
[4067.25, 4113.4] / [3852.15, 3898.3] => 1.31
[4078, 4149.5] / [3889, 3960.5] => 1.26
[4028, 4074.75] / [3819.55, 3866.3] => 1.44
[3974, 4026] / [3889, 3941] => 1.24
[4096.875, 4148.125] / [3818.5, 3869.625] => 1.39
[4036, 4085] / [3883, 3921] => 1.34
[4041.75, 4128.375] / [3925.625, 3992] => 1.29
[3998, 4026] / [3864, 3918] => 1.33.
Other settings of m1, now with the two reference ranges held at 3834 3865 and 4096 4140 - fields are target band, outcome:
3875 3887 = 1.8 A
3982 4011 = -2.8 A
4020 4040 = -2.8 A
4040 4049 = -1.1 A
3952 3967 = 1.5 A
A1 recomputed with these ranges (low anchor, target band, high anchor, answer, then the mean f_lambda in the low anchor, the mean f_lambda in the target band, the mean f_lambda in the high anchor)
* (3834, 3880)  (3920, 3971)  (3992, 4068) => 0.18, 4.46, 4.27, 5.58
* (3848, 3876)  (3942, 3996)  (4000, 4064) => 0.18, 4.84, 4.52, 5.62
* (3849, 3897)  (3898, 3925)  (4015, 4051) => -0.06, 4.34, 4.9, 5.66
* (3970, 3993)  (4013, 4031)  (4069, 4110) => -0.21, 4.6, 5.78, 5.06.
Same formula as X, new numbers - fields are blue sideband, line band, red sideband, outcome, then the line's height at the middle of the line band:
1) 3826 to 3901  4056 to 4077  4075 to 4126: -2.0 A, 5.02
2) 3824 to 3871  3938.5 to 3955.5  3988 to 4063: 0.4 A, 5.05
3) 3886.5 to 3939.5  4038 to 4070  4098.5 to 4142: -3.9 A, 5.01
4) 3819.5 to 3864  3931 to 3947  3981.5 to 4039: 2.5 A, 4.95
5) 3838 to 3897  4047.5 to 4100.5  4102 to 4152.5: -1.4 A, 5.17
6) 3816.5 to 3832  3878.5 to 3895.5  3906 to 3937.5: 3.1 A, 4.45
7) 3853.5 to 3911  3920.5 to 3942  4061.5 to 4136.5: 2.1 A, 4.62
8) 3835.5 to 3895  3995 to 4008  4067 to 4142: -1.5 A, 4.84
